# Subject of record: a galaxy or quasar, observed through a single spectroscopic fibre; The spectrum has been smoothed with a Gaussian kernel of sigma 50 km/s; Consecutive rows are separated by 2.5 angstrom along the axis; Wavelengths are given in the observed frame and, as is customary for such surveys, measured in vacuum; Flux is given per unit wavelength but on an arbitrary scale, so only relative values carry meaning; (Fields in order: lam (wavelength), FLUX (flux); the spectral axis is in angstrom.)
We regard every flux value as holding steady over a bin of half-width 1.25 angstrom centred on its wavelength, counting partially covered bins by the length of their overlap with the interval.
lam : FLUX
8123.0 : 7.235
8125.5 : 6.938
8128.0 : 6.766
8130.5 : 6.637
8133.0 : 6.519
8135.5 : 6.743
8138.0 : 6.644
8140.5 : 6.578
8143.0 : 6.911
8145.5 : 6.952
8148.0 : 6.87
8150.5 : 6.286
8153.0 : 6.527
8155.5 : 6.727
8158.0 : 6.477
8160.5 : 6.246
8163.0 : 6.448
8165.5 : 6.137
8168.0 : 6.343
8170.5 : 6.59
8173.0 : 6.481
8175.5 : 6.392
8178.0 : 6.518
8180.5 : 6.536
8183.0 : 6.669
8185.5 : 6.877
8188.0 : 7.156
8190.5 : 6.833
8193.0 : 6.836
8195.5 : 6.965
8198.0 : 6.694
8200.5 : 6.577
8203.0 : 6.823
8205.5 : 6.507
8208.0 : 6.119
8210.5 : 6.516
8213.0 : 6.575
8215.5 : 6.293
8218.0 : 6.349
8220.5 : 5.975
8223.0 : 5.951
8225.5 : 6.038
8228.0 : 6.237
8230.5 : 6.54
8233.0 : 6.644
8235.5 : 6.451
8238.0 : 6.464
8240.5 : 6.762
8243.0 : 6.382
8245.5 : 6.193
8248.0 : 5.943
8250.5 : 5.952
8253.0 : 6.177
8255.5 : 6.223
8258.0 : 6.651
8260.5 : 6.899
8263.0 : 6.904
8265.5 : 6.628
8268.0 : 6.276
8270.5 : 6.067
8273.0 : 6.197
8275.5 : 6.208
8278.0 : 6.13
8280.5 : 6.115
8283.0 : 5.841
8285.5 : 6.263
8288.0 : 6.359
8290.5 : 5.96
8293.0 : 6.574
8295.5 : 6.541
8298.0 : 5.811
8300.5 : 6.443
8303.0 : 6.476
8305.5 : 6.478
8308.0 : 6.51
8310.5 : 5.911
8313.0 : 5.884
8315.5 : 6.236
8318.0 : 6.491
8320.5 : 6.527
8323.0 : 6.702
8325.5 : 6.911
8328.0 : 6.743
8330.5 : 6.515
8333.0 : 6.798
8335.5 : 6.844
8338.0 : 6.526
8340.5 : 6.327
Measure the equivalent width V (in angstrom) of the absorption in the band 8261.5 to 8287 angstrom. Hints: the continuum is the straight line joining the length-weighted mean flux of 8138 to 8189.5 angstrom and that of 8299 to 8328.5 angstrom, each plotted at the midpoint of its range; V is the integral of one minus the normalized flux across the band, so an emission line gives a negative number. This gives 0.8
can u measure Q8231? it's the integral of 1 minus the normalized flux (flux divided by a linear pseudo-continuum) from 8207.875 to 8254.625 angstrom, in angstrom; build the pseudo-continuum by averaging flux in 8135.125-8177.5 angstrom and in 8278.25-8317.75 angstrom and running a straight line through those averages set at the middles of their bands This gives 0.61 angstrom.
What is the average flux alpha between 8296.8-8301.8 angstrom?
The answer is 6.13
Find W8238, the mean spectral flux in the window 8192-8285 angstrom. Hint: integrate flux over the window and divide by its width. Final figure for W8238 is 6.38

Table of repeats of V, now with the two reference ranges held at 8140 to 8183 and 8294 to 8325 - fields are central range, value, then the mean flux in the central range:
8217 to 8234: 0.56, 6.24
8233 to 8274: 0.16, 6.39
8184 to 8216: -0.97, 6.68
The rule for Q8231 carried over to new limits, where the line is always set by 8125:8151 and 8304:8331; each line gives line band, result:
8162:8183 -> 0.7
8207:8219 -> 0.4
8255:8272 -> 0.0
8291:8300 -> 0.3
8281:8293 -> 0.6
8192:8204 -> -0.3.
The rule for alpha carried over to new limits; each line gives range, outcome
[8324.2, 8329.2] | 6.83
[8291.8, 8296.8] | 6.55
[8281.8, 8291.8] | 6.11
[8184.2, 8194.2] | 6.92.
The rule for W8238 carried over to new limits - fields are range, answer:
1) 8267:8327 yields 6.29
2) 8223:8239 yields 6.36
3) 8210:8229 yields 6.23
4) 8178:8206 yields 6.77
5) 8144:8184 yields 6.51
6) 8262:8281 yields 6.32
